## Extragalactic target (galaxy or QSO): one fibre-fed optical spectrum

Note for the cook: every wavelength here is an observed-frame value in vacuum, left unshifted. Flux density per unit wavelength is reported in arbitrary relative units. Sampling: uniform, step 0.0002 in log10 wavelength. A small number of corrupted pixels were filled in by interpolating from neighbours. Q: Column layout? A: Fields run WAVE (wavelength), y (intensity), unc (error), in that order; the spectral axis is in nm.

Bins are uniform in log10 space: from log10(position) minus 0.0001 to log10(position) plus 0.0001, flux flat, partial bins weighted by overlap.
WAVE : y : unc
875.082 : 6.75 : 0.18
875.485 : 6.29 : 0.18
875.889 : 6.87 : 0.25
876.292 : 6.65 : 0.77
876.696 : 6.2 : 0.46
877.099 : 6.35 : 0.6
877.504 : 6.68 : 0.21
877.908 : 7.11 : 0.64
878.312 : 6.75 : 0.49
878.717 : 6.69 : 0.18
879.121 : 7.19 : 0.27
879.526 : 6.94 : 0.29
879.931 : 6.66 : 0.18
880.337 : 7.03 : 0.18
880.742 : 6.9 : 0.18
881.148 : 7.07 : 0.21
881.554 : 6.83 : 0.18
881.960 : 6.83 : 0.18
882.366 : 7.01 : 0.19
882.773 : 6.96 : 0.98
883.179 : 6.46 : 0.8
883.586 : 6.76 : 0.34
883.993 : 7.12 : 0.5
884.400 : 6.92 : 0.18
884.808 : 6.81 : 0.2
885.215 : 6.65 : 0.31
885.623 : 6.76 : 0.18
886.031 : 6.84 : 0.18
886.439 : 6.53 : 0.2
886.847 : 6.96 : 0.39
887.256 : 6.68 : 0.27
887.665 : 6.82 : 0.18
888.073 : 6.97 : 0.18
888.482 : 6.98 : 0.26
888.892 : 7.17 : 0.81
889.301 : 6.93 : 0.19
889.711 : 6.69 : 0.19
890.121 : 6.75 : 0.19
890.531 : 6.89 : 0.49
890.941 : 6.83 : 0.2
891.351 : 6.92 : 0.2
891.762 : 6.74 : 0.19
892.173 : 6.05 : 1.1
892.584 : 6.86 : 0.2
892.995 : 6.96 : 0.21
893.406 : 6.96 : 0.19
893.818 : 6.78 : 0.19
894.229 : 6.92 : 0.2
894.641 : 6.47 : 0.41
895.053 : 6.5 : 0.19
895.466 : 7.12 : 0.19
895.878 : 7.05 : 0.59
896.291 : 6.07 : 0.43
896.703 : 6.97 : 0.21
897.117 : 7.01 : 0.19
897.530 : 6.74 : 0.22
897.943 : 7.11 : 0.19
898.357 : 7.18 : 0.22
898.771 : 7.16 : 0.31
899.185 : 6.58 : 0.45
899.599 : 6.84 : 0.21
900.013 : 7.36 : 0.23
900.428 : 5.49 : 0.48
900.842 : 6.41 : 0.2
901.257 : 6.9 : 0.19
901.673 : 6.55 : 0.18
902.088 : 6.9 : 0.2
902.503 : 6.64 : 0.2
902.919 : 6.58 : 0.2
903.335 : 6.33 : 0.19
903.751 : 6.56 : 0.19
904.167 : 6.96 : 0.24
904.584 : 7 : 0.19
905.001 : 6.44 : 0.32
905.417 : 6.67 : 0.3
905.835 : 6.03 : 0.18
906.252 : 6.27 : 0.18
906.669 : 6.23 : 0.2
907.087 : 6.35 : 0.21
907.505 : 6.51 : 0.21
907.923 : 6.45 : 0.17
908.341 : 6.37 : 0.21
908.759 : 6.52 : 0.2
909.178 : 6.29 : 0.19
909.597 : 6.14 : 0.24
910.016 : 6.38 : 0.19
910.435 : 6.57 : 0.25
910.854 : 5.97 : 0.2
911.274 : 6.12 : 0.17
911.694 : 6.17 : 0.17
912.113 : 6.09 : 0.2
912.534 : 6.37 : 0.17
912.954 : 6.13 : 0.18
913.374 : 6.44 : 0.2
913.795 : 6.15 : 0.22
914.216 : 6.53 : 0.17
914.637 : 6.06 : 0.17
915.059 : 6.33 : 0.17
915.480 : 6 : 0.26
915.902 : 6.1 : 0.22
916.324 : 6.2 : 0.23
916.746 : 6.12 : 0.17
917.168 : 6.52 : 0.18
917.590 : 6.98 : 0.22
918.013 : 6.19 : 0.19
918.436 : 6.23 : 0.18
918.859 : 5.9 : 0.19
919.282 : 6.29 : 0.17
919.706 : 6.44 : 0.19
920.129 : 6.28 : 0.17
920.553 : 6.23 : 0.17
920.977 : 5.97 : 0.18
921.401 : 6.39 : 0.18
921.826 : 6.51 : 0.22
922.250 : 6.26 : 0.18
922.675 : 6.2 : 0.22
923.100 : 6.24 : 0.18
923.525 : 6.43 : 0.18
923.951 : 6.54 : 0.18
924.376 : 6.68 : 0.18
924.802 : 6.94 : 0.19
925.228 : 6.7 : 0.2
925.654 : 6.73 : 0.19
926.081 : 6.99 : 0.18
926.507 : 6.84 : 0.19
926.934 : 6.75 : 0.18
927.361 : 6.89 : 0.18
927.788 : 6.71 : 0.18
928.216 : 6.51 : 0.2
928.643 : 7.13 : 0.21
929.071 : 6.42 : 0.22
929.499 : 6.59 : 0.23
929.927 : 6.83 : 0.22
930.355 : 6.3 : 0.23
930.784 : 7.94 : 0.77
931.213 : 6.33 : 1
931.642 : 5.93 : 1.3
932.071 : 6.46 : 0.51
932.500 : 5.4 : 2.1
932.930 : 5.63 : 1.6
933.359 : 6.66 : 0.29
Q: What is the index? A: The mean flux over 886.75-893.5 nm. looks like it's 6.83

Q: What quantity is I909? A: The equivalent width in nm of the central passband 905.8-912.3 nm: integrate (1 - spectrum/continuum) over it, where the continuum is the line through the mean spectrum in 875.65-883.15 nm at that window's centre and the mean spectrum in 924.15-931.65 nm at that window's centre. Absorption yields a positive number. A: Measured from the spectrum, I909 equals 0.470 nm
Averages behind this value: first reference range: 6.81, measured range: 6.29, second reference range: 6.76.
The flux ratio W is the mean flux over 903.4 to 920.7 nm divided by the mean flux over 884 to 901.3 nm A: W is 0.93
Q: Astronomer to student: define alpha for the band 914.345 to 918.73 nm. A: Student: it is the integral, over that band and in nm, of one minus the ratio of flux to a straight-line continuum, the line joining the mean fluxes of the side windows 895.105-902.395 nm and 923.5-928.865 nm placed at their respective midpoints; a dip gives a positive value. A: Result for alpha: 0.32 nm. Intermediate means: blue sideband 6.78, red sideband 6.77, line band 6.27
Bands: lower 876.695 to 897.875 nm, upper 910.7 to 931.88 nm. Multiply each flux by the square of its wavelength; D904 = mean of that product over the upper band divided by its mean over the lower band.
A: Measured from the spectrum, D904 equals 1.02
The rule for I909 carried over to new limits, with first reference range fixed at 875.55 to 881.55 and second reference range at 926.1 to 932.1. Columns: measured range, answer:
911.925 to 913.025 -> 0.09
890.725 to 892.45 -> 0.03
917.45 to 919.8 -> 0.14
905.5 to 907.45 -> 0.14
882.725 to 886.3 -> -0.01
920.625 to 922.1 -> 0.10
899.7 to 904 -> 0.10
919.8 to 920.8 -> 0.07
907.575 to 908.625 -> 0.05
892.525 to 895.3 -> -0.01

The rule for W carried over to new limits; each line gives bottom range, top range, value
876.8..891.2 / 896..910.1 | 0.96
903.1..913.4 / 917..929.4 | 1.02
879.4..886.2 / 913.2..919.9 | 0.92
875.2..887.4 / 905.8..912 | 0.93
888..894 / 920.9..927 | 0.96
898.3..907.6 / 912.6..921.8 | 0.95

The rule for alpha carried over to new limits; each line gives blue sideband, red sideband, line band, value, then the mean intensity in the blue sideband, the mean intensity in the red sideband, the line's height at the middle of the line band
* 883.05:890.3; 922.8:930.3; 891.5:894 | 0.03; 6.83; 6.69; 6.8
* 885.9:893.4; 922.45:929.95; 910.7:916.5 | 0.45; 6.81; 6.67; 6.72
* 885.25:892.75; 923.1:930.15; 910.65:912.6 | 0.18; 6.79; 6.71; 6.75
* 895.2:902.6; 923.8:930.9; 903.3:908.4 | 0.22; 6.78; 6.78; 6.78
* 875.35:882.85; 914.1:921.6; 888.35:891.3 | -0.11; 6.79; 6.26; 6.64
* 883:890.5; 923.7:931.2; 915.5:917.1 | 0.15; 6.82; 6.78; 6.79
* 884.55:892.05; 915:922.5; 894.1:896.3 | -0.01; 6.82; 6.27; 6.7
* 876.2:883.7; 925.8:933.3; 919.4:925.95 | 0.16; 6.8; 6.57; 6.6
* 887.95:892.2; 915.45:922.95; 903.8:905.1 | -0.05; 6.84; 6.27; 6.56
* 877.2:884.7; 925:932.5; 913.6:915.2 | 0.11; 6.87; 6.67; 6.73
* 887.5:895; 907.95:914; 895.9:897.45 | -0.02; 6.81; 6.27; 6.66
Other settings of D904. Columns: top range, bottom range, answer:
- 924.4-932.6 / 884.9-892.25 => 1.07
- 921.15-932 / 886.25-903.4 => 1.05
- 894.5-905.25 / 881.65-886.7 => 1.02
